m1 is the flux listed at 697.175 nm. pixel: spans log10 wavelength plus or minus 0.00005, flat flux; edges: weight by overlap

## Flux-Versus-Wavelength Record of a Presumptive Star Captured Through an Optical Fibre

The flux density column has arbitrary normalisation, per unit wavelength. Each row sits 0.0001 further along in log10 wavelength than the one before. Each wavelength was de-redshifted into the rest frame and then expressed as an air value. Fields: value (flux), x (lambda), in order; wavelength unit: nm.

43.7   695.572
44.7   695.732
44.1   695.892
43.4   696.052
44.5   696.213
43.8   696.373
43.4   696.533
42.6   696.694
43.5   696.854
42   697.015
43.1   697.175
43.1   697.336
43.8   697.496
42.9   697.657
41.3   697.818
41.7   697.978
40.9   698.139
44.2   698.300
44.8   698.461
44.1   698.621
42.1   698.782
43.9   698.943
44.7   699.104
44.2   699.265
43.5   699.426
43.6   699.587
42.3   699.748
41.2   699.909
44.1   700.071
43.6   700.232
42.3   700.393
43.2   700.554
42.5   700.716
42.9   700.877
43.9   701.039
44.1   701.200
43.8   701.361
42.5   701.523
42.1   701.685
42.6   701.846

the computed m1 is 43.1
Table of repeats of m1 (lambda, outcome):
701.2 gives 44.1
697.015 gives 42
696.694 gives 42.6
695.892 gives 44.1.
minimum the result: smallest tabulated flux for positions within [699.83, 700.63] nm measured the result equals 41.2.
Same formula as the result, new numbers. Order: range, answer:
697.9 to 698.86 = 40.9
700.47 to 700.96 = 42.5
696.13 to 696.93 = 42.6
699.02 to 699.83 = 42.3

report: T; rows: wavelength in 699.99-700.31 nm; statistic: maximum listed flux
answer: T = 44.1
